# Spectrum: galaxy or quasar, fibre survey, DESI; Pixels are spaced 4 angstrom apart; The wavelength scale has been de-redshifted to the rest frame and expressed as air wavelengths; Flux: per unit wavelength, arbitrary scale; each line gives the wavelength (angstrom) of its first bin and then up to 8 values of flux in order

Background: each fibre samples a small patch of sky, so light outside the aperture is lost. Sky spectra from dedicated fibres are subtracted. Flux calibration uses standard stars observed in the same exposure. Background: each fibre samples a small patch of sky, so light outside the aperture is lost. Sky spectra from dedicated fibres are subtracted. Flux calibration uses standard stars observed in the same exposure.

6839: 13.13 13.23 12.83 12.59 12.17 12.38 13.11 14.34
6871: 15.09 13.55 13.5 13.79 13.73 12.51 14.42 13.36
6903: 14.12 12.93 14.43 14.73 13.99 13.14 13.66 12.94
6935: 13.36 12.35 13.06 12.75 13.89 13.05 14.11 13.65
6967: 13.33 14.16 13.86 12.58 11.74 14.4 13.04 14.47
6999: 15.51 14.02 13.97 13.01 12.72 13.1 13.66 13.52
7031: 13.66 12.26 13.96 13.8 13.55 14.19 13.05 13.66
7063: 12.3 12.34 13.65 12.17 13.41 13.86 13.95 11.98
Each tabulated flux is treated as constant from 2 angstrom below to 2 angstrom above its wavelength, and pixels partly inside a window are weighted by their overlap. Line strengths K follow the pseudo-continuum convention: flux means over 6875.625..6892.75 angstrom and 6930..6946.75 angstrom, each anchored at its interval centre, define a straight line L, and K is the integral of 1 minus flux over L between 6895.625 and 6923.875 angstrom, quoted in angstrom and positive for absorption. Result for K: -1.5 angstrom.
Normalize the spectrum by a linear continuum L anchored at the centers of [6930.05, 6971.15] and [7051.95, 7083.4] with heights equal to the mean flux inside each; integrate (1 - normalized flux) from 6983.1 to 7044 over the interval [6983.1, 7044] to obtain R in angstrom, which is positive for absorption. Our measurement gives -2.0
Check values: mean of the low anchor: 13.3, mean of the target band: 13.6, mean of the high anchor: 13.1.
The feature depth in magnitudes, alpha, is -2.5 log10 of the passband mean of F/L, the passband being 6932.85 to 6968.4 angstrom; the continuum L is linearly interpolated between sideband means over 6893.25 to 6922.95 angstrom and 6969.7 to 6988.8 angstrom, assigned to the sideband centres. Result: 0.02 mag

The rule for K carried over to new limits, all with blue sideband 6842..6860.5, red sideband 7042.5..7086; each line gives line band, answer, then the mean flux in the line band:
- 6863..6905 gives -3.6 angstrom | 13.8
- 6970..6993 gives -0.4 angstrom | 13.3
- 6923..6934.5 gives -0.4 angstrom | 13.3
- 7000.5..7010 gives -0.6 angstrom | 14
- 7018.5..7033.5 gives -0.4 angstrom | 13.5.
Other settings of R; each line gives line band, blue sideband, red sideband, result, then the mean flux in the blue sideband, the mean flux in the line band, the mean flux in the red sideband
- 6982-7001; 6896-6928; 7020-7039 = -0.6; 13.8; 13.9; 13.3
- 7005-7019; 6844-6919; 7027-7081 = 0.1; 13.5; 13.2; 13.2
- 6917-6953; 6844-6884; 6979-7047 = 0.5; 13.3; 13.2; 13.5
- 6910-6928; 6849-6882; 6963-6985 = -1.0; 13.4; 14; 13.2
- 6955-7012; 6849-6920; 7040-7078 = -1.3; 13.6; 13.7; 13.2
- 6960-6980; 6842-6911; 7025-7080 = -0.4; 13.4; 13.6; 13.2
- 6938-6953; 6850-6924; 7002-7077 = 0.5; 13.6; 13.1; 13.3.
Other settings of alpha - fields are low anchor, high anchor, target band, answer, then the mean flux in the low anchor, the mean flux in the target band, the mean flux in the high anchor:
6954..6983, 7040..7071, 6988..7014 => -0.046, 13.4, 14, 13.3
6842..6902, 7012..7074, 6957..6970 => -0.033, 13.4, 13.7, 13.3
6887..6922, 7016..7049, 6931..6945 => 0.062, 13.8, 12.9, 13.4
